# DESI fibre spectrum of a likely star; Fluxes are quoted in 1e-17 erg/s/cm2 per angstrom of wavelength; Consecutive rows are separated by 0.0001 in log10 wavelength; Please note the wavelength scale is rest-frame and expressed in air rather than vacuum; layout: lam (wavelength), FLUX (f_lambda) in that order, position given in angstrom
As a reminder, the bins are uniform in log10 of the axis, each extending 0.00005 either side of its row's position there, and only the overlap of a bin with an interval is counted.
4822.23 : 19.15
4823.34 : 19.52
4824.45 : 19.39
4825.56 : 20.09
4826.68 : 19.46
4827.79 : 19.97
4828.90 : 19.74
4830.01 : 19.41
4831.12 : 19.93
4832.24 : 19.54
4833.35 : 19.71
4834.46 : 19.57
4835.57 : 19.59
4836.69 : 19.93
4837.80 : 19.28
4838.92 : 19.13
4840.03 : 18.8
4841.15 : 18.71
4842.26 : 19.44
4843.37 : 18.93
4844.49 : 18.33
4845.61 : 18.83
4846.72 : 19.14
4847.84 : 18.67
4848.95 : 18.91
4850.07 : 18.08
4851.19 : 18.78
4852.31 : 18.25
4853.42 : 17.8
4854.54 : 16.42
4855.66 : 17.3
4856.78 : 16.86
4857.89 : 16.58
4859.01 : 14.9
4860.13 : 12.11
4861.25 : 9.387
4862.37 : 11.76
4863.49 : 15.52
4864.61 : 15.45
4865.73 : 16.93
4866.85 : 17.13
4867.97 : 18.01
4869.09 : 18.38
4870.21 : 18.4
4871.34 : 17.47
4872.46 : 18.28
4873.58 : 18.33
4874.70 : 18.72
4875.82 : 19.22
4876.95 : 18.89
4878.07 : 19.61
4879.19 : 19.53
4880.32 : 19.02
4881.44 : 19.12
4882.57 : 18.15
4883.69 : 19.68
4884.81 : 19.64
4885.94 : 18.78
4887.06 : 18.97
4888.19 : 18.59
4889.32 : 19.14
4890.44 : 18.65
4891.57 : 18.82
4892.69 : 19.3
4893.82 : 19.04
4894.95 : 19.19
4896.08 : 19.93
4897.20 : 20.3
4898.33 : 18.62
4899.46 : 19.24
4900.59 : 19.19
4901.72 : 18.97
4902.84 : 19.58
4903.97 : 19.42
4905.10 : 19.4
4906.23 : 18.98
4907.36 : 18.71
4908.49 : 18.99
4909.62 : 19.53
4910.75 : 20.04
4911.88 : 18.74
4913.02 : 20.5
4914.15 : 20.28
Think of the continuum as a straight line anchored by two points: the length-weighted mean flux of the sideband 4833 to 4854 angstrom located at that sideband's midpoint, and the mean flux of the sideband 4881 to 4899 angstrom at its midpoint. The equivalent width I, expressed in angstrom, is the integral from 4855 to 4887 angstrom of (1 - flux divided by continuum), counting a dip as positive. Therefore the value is 3.0 angstrom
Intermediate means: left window 18.9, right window 19.1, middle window 17.3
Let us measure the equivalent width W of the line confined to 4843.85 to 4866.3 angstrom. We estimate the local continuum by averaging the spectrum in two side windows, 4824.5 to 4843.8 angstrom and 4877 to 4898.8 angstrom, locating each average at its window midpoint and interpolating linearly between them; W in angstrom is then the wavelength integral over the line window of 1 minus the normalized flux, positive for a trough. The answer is 3.3 angstrom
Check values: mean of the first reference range 19.5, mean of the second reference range 19.2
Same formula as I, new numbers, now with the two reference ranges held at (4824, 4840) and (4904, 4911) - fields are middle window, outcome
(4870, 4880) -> 0.3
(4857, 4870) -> 2.8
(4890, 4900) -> 0.0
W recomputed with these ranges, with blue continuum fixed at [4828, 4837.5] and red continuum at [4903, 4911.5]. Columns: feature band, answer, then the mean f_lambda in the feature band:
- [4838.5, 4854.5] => 0.81 angstrom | 18.6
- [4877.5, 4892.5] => 0.27 angstrom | 19.1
